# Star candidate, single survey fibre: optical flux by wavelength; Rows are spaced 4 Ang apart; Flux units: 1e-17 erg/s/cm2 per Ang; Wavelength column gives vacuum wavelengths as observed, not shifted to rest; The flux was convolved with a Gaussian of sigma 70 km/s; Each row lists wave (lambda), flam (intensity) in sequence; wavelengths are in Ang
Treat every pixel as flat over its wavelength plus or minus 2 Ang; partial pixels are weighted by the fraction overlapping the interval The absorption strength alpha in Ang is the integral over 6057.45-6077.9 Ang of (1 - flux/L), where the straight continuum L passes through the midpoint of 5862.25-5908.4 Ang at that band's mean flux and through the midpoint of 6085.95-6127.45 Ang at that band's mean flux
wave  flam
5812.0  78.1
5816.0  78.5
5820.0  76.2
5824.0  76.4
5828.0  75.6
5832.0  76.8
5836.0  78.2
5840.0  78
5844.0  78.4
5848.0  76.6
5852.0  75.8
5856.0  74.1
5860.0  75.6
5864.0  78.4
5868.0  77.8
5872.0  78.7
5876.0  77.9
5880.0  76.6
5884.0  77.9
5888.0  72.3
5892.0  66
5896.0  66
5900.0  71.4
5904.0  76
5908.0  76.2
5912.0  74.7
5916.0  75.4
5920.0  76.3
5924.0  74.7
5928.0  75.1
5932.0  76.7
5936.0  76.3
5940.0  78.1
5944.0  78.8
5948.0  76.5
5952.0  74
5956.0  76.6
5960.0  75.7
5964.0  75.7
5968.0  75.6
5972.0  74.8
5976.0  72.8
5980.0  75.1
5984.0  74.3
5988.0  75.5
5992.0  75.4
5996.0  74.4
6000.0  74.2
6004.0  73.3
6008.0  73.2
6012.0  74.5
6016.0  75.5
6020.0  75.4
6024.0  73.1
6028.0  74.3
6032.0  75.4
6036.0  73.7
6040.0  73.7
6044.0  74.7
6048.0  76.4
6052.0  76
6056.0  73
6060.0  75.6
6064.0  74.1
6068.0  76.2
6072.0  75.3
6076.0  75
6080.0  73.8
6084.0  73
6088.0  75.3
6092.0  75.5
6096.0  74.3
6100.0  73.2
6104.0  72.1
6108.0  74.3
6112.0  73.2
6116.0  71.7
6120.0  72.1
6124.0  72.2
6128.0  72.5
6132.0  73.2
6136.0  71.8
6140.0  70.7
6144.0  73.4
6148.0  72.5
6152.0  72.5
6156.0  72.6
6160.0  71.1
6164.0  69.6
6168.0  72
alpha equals -0.4 Ang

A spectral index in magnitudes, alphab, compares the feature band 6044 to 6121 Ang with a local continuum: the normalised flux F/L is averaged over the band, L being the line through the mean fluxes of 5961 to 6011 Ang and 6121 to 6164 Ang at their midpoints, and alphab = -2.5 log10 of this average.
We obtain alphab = -0.02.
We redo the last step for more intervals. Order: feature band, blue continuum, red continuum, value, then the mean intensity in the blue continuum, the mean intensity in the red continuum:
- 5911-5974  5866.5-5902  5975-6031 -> -0.027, 73.8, 74.4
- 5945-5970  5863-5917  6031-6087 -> -0.017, 74.6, 74.7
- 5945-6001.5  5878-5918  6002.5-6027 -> -0.018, 73.2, 74.2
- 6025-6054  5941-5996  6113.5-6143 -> -0.013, 75.5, 72.1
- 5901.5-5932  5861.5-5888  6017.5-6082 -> 0.018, 77.4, 74.7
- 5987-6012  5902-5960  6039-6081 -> 0.017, 76.1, 74.9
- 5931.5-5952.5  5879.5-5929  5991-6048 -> -0.044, 73.6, 74.4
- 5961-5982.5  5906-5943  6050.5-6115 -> 0.010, 76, 74.3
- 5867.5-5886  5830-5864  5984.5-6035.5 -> -0.020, 76.8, 74.5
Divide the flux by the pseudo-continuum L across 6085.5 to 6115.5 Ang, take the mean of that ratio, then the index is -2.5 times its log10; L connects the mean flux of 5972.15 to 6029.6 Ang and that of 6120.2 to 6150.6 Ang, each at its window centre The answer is -0.01 mag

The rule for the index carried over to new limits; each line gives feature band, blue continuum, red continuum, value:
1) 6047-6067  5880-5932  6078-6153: -0.03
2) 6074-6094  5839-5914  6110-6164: -0.03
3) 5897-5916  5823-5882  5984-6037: 0.03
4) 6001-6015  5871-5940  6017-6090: 0.01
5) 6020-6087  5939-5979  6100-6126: -0.01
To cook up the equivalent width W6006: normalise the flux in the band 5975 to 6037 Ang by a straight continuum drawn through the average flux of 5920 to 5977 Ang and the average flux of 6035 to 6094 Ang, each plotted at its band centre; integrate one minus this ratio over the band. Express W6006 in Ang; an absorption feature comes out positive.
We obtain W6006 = 0.75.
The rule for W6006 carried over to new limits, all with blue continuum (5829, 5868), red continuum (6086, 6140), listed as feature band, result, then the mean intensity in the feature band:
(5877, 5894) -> 0.64 Ang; 73.5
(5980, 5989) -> 0.01 Ang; 74.9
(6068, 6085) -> -0.22 Ang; 74.6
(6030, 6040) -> -0.02 Ang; 74.4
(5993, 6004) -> 0.08 Ang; 74.2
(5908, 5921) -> 0.07 Ang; 75.5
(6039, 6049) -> -0.11 Ang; 74.9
